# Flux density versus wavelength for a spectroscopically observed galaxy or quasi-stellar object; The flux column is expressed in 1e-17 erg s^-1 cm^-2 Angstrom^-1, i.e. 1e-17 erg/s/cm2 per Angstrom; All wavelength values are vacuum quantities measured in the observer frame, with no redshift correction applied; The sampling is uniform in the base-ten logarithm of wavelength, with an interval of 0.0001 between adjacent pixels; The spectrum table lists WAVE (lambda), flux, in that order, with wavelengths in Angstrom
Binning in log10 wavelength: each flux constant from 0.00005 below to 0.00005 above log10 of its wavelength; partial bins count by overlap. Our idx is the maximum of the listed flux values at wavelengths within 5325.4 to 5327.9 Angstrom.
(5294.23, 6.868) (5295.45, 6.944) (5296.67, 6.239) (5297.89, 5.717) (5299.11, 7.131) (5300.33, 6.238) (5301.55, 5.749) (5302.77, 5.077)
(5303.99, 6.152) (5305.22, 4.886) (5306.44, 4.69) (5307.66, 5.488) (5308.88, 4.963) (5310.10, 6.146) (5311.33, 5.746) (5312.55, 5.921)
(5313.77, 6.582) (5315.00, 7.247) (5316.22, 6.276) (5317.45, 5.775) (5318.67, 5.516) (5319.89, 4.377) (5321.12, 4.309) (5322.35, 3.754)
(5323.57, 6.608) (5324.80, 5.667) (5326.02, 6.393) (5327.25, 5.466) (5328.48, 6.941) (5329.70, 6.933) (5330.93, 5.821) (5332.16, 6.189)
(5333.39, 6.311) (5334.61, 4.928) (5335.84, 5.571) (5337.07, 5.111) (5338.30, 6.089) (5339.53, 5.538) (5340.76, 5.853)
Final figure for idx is 6.393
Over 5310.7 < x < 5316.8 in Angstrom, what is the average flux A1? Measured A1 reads 6.35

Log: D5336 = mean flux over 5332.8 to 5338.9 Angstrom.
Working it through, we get 5.6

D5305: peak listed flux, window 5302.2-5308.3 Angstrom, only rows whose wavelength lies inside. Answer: 6.152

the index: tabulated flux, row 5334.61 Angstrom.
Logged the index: 4.928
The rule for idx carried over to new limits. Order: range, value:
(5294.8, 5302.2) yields 7.131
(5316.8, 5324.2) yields 6.608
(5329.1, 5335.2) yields 6.933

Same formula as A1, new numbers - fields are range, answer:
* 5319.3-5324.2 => 4.76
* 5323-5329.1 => 6.22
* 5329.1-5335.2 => 6.04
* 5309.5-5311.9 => 5.93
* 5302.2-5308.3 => 5.26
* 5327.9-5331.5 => 6.58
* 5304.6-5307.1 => 4.79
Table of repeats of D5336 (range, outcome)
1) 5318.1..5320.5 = 4.95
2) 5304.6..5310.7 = 5.23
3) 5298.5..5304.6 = 6.07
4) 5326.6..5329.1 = 6.21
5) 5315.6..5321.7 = 5.26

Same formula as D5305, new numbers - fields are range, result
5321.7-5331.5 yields 6.941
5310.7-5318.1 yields 7.247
